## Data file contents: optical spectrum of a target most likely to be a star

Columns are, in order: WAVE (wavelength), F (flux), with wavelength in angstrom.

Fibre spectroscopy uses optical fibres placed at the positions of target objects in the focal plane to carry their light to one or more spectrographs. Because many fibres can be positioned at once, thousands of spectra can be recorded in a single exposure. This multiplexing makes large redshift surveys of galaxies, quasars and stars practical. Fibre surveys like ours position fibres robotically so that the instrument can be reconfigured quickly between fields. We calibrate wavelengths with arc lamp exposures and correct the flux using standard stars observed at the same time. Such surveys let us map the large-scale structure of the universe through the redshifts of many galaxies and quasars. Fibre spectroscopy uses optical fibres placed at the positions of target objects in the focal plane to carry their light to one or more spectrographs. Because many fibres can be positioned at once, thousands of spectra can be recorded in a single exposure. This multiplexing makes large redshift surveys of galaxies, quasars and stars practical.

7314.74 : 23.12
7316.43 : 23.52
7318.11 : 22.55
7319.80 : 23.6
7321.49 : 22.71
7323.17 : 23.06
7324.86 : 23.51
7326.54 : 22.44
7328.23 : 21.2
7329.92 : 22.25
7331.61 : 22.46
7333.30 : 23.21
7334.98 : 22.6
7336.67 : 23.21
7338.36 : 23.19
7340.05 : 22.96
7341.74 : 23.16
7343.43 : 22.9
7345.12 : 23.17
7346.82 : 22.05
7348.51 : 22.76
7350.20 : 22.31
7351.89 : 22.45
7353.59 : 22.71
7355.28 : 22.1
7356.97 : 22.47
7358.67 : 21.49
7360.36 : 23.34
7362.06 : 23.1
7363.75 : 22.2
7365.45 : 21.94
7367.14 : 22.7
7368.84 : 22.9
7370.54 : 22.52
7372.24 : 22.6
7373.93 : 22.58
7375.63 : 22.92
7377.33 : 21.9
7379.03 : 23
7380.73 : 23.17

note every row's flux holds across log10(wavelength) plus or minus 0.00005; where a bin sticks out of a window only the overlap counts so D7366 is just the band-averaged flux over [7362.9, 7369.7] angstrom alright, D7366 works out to 22.4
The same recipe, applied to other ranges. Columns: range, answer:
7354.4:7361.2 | 22.4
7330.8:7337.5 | 22.9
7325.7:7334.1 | 22.3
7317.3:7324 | 23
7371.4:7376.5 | 22.7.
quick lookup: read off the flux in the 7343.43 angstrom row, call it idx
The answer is 22.9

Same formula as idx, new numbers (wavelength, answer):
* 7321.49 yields 22.71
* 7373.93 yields 22.58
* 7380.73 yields 23.17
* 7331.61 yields 22.46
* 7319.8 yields 23.6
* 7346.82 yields 22.05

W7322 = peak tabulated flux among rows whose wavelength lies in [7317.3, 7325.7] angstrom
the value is 23.6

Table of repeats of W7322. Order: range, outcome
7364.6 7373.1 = 22.9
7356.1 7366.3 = 23.34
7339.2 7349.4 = 23.17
